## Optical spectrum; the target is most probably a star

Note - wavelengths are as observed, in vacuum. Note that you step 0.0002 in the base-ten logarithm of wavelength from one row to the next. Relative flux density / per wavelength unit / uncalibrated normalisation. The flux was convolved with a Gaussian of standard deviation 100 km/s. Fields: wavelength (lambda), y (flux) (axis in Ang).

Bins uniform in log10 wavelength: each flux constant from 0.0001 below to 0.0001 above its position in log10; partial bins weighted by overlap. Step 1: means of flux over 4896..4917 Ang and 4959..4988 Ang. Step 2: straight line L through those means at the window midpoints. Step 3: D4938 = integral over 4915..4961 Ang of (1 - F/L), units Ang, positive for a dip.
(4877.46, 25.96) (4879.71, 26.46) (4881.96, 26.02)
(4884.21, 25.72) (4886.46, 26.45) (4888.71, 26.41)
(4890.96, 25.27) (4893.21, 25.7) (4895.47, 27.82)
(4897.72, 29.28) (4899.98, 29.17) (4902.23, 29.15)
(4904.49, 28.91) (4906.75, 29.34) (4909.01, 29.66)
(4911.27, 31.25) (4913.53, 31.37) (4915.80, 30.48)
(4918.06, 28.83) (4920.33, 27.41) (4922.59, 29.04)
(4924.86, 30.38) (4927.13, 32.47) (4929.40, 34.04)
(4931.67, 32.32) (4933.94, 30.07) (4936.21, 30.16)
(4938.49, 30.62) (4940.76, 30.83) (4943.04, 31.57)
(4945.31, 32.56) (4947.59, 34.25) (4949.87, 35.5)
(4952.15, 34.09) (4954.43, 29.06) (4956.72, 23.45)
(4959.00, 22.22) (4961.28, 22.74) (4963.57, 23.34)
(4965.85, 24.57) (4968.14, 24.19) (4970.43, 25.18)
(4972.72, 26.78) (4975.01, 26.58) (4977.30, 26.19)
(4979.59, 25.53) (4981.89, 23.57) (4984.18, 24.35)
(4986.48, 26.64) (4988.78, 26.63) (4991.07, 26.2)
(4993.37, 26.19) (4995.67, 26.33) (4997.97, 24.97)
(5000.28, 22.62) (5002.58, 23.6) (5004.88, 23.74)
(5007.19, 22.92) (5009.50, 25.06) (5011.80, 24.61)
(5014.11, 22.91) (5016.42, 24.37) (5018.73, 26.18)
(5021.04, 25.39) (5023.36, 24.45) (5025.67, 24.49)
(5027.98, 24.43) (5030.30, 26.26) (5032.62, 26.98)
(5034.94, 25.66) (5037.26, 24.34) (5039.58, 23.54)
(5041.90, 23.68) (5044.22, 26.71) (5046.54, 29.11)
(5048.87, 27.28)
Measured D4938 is -4.8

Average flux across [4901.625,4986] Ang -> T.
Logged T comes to 28.7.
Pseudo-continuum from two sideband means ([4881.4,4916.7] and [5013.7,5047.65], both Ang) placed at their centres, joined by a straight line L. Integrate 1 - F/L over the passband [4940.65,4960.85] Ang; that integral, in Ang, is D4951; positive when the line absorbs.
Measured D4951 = -2.2 Ang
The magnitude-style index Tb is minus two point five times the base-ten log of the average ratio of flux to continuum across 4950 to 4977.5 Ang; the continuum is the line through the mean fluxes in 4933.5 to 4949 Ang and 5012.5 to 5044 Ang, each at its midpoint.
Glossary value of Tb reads 0.149 mag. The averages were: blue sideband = 31.6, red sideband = 24.9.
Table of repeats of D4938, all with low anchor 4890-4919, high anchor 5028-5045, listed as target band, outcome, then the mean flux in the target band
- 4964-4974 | 0.76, 25.1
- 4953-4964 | 1.19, 24.5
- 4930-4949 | -2.52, 31.7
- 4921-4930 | -0.87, 31.1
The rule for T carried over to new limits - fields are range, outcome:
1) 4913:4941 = 30.6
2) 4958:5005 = 24.9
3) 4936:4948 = 31.6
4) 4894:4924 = 29.3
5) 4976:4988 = 25.3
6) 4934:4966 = 29.1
